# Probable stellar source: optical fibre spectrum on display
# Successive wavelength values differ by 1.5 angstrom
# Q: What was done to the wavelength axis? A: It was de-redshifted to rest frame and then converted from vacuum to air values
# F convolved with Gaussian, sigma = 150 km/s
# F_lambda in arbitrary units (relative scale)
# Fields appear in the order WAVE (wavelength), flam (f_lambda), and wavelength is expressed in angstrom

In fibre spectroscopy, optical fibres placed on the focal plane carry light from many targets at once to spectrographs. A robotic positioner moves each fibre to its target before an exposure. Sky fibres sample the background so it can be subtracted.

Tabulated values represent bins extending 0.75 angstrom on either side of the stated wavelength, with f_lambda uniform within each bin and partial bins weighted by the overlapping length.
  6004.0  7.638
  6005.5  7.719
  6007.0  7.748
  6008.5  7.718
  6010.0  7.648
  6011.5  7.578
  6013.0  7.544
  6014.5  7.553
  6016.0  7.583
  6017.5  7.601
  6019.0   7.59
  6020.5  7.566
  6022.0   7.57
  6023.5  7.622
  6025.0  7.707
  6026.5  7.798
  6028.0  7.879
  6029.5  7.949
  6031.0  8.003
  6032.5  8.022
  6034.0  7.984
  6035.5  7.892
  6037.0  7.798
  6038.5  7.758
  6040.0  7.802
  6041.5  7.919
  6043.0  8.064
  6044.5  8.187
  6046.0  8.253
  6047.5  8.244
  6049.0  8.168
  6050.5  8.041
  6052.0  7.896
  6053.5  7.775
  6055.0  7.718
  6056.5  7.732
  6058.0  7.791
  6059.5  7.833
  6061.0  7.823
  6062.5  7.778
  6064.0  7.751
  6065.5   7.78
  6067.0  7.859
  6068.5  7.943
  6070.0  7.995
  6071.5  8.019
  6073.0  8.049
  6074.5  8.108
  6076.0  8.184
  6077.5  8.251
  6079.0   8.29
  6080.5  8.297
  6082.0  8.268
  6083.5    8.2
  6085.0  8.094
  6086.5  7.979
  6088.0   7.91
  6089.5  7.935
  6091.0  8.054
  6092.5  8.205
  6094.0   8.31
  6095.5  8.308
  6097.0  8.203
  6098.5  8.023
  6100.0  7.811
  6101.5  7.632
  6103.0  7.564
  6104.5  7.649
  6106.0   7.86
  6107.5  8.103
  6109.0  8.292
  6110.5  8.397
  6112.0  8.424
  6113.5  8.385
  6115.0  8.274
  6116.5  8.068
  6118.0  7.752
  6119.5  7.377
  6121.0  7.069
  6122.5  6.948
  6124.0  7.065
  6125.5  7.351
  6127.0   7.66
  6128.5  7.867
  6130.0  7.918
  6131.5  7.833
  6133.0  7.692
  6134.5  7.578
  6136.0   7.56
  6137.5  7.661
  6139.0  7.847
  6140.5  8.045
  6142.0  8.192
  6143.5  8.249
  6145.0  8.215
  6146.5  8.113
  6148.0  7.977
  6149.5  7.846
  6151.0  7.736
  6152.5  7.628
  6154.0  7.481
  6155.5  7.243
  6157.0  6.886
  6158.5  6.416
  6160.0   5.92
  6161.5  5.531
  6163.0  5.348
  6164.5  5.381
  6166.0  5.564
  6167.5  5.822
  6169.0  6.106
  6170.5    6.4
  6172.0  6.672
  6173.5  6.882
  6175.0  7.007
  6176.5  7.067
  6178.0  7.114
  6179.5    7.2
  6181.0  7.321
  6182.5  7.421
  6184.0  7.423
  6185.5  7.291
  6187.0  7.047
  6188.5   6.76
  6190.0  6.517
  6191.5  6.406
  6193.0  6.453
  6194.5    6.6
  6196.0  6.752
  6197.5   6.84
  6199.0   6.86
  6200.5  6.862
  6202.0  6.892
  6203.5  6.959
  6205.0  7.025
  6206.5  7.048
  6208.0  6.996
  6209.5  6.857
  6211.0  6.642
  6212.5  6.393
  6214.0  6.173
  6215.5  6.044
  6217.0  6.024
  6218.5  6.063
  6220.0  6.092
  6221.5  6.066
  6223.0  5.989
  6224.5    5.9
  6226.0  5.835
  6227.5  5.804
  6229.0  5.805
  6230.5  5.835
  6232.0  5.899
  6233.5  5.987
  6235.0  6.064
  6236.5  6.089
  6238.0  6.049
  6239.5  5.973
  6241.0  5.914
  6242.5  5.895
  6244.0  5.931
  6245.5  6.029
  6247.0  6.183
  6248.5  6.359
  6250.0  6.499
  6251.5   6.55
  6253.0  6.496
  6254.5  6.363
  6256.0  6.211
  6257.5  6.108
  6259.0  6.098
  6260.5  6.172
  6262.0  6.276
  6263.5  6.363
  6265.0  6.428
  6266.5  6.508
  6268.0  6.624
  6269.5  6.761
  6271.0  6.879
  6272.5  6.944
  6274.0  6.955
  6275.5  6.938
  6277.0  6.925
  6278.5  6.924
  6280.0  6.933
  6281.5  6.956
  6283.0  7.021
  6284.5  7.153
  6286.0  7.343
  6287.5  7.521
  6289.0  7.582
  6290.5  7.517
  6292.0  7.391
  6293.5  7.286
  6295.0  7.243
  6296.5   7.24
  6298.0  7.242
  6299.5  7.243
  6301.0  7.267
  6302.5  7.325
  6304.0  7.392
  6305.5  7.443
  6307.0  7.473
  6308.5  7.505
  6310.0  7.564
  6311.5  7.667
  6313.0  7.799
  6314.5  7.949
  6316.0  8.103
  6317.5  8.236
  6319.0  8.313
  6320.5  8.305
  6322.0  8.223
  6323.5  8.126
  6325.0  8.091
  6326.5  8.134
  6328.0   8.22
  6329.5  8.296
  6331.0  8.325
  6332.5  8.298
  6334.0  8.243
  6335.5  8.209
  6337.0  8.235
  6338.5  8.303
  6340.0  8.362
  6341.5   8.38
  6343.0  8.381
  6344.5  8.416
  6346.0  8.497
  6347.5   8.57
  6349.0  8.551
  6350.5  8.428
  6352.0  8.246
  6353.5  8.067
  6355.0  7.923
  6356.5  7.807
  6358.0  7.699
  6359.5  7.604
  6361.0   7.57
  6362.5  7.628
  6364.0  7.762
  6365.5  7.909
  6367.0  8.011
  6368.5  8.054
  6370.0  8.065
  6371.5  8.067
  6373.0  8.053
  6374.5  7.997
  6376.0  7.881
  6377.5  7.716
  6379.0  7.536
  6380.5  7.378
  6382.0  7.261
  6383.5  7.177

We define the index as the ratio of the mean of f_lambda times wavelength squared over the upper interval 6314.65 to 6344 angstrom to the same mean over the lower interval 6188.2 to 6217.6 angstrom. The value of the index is 1.3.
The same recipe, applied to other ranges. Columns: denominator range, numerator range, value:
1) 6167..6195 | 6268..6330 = 1.14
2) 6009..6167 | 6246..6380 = 1.05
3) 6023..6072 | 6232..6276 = 0.86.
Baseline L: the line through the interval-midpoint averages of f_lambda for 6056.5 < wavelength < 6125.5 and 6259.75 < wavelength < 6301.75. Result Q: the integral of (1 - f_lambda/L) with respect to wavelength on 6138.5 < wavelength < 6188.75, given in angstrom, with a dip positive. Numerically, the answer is 3.6 angstrom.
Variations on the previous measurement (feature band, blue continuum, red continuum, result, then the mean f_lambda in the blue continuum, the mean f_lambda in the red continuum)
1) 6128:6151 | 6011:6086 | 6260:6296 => -1.1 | 7.9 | 6.95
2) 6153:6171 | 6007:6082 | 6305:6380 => 4.0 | 7.88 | 8.04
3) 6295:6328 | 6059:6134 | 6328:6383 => 1.2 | 7.93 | 8.05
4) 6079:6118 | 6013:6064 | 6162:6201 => -4.0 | 7.84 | 6.65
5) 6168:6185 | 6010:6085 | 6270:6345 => 1.8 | 7.9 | 7.67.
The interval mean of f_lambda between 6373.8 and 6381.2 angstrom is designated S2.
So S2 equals 7.7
